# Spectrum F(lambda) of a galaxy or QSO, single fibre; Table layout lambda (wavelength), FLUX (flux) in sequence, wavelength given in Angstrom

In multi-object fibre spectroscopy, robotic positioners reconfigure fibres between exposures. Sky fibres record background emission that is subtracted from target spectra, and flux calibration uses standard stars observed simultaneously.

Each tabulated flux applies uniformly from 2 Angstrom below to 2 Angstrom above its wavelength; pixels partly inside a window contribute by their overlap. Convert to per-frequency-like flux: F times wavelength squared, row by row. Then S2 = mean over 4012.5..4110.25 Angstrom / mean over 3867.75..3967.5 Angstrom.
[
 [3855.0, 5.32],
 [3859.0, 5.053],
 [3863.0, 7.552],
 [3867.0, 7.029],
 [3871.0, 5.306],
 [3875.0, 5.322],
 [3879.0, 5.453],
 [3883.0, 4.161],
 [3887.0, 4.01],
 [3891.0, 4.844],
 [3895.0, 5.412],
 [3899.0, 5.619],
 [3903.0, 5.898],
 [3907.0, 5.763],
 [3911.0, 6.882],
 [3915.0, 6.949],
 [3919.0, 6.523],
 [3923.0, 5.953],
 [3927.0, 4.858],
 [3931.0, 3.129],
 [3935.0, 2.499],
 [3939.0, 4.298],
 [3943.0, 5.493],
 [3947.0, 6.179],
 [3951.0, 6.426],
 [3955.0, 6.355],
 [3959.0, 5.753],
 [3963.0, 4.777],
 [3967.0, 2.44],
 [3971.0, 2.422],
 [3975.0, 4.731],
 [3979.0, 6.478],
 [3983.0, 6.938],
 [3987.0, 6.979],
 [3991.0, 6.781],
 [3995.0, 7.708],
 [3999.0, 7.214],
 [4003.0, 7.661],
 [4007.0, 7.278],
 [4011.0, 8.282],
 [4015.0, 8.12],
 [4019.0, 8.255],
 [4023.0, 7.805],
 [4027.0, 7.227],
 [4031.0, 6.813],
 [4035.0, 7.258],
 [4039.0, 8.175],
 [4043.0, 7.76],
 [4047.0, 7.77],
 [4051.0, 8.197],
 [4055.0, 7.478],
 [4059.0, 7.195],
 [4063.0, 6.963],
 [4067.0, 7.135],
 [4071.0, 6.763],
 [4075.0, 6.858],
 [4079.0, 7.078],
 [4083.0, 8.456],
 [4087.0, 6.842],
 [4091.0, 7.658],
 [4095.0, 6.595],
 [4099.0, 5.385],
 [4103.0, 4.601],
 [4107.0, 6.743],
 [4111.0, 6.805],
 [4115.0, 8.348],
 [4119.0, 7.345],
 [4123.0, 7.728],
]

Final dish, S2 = 1.47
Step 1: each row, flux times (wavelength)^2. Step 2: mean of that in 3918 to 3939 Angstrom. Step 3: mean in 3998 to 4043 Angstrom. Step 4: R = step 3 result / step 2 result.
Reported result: 1.8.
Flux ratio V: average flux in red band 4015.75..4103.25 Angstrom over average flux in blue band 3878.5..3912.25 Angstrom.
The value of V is 1.37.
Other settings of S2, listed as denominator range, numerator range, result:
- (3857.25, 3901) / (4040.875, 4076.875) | 1.48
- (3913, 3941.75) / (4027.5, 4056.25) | 1.65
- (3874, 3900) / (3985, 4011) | 1.57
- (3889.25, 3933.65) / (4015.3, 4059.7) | 1.46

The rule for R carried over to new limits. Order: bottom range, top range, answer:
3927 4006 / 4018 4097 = 1.41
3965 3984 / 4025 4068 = 1.72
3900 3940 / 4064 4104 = 1.39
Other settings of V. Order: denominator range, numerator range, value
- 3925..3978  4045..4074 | 1.59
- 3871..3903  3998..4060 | 1.52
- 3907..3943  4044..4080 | 1.40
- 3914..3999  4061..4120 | 1.27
